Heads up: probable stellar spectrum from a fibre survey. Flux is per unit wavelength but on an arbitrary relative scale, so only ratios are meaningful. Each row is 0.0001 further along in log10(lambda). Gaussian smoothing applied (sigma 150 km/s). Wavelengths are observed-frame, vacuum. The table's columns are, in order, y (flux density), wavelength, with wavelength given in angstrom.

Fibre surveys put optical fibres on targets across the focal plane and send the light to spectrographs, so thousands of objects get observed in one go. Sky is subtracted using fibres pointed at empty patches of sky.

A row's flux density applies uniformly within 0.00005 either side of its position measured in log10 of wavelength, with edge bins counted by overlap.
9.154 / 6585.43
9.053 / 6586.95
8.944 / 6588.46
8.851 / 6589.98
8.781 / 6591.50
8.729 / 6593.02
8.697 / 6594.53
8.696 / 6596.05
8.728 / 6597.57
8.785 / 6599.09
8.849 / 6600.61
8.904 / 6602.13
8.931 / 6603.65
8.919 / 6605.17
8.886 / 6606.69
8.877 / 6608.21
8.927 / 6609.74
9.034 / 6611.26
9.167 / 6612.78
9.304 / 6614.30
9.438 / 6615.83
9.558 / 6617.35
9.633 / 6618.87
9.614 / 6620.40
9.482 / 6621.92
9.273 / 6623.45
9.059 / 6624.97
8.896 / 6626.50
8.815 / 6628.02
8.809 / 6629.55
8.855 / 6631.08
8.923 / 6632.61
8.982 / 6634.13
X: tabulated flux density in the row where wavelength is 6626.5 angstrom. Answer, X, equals 8.896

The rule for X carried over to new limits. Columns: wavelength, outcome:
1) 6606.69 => 8.886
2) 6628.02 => 8.815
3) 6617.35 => 9.558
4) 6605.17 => 8.919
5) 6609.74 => 8.927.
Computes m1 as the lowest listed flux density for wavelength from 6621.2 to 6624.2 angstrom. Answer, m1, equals 9.273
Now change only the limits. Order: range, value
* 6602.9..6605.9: 8.919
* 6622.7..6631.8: 8.809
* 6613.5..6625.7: 9.059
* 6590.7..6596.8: 8.696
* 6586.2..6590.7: 8.851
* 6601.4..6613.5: 8.877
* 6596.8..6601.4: 8.728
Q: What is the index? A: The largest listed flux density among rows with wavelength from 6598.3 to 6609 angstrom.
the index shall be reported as 8.931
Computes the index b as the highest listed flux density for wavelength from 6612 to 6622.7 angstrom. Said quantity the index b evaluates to 9.633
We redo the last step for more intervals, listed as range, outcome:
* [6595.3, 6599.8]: 8.785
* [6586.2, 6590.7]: 9.053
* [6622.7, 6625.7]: 9.273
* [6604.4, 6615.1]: 9.304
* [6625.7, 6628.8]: 8.896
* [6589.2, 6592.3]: 8.851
